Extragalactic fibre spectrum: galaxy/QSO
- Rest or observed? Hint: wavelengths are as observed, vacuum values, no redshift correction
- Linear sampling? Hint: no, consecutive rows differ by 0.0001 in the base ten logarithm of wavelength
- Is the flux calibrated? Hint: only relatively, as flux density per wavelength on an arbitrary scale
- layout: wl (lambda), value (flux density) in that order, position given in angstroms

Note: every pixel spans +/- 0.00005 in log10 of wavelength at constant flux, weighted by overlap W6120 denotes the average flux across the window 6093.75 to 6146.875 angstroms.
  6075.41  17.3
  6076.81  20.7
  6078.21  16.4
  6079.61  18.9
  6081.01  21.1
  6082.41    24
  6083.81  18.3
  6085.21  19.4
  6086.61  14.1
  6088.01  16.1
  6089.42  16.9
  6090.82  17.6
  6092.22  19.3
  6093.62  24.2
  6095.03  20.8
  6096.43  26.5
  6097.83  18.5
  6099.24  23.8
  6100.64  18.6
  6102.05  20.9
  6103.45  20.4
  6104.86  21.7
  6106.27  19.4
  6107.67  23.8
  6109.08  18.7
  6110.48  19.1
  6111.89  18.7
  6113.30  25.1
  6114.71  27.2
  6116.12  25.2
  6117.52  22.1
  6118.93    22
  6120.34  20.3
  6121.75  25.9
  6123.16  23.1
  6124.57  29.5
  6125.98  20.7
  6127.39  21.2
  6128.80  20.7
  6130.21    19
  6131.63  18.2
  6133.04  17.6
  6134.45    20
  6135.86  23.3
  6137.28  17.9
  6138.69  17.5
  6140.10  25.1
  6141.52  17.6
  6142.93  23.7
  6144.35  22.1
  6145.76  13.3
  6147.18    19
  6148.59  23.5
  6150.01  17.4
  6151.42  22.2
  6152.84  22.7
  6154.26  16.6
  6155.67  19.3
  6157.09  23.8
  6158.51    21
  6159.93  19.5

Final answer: 21.3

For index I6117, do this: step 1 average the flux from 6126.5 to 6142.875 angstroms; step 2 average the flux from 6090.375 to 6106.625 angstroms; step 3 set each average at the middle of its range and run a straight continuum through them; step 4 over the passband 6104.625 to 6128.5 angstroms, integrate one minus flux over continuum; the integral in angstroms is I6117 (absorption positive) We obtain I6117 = -2.4 angstroms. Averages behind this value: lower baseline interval 21.1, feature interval 22.6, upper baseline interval 20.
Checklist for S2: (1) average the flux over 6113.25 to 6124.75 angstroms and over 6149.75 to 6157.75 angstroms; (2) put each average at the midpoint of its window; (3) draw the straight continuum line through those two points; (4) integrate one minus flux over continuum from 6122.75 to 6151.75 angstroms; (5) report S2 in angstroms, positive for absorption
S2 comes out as 2.2 angstroms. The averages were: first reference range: 24.2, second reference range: 20.5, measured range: 20.6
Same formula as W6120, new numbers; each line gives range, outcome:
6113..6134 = 22.4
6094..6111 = 21.1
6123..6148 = 20.5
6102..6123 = 22.1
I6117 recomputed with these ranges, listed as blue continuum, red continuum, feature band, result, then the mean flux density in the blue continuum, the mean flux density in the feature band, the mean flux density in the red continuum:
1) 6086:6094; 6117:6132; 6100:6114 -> -0.5 angstroms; 17.8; 20.6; 22.1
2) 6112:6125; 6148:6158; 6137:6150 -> 1.1 angstroms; 24.1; 19.9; 20.8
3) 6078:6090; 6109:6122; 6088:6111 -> -0.1 angstroms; 18.4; 20.5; 22.5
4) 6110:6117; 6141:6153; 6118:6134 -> 0.3 angstroms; 23.2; 21.6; 20.1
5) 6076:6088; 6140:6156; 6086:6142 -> -4.3 angstroms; 18.9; 21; 20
